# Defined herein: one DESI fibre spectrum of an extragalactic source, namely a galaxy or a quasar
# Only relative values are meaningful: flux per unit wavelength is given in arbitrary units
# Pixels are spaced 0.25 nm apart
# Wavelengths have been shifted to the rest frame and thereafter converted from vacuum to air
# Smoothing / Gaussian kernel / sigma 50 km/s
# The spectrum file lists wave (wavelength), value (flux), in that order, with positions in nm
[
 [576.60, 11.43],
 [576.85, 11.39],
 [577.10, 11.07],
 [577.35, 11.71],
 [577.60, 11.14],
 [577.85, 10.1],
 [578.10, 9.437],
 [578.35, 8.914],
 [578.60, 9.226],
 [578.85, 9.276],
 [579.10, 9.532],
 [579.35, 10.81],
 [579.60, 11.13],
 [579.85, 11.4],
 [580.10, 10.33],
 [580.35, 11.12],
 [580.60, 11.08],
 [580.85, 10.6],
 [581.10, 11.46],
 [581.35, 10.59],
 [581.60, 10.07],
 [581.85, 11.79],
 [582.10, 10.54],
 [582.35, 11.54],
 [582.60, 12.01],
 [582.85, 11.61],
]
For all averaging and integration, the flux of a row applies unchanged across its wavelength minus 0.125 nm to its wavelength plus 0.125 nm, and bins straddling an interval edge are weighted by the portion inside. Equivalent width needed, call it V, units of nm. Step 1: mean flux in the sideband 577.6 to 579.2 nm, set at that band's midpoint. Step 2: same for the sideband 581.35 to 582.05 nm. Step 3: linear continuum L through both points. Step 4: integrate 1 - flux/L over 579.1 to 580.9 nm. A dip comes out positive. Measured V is -0.120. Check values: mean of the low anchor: 9.55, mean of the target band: 10.8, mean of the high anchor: 10.8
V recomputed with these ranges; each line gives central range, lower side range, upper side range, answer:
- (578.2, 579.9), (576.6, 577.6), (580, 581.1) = 0.170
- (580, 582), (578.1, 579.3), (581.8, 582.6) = -0.041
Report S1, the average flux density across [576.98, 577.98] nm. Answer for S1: 11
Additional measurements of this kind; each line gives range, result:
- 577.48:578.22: 10.2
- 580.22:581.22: 11.1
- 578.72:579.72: 10.2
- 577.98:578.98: 9.21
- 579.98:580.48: 10.7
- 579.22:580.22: 10.9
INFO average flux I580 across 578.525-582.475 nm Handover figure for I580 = 10.7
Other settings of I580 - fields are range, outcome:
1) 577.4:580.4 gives 10.2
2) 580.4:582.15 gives 10.9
